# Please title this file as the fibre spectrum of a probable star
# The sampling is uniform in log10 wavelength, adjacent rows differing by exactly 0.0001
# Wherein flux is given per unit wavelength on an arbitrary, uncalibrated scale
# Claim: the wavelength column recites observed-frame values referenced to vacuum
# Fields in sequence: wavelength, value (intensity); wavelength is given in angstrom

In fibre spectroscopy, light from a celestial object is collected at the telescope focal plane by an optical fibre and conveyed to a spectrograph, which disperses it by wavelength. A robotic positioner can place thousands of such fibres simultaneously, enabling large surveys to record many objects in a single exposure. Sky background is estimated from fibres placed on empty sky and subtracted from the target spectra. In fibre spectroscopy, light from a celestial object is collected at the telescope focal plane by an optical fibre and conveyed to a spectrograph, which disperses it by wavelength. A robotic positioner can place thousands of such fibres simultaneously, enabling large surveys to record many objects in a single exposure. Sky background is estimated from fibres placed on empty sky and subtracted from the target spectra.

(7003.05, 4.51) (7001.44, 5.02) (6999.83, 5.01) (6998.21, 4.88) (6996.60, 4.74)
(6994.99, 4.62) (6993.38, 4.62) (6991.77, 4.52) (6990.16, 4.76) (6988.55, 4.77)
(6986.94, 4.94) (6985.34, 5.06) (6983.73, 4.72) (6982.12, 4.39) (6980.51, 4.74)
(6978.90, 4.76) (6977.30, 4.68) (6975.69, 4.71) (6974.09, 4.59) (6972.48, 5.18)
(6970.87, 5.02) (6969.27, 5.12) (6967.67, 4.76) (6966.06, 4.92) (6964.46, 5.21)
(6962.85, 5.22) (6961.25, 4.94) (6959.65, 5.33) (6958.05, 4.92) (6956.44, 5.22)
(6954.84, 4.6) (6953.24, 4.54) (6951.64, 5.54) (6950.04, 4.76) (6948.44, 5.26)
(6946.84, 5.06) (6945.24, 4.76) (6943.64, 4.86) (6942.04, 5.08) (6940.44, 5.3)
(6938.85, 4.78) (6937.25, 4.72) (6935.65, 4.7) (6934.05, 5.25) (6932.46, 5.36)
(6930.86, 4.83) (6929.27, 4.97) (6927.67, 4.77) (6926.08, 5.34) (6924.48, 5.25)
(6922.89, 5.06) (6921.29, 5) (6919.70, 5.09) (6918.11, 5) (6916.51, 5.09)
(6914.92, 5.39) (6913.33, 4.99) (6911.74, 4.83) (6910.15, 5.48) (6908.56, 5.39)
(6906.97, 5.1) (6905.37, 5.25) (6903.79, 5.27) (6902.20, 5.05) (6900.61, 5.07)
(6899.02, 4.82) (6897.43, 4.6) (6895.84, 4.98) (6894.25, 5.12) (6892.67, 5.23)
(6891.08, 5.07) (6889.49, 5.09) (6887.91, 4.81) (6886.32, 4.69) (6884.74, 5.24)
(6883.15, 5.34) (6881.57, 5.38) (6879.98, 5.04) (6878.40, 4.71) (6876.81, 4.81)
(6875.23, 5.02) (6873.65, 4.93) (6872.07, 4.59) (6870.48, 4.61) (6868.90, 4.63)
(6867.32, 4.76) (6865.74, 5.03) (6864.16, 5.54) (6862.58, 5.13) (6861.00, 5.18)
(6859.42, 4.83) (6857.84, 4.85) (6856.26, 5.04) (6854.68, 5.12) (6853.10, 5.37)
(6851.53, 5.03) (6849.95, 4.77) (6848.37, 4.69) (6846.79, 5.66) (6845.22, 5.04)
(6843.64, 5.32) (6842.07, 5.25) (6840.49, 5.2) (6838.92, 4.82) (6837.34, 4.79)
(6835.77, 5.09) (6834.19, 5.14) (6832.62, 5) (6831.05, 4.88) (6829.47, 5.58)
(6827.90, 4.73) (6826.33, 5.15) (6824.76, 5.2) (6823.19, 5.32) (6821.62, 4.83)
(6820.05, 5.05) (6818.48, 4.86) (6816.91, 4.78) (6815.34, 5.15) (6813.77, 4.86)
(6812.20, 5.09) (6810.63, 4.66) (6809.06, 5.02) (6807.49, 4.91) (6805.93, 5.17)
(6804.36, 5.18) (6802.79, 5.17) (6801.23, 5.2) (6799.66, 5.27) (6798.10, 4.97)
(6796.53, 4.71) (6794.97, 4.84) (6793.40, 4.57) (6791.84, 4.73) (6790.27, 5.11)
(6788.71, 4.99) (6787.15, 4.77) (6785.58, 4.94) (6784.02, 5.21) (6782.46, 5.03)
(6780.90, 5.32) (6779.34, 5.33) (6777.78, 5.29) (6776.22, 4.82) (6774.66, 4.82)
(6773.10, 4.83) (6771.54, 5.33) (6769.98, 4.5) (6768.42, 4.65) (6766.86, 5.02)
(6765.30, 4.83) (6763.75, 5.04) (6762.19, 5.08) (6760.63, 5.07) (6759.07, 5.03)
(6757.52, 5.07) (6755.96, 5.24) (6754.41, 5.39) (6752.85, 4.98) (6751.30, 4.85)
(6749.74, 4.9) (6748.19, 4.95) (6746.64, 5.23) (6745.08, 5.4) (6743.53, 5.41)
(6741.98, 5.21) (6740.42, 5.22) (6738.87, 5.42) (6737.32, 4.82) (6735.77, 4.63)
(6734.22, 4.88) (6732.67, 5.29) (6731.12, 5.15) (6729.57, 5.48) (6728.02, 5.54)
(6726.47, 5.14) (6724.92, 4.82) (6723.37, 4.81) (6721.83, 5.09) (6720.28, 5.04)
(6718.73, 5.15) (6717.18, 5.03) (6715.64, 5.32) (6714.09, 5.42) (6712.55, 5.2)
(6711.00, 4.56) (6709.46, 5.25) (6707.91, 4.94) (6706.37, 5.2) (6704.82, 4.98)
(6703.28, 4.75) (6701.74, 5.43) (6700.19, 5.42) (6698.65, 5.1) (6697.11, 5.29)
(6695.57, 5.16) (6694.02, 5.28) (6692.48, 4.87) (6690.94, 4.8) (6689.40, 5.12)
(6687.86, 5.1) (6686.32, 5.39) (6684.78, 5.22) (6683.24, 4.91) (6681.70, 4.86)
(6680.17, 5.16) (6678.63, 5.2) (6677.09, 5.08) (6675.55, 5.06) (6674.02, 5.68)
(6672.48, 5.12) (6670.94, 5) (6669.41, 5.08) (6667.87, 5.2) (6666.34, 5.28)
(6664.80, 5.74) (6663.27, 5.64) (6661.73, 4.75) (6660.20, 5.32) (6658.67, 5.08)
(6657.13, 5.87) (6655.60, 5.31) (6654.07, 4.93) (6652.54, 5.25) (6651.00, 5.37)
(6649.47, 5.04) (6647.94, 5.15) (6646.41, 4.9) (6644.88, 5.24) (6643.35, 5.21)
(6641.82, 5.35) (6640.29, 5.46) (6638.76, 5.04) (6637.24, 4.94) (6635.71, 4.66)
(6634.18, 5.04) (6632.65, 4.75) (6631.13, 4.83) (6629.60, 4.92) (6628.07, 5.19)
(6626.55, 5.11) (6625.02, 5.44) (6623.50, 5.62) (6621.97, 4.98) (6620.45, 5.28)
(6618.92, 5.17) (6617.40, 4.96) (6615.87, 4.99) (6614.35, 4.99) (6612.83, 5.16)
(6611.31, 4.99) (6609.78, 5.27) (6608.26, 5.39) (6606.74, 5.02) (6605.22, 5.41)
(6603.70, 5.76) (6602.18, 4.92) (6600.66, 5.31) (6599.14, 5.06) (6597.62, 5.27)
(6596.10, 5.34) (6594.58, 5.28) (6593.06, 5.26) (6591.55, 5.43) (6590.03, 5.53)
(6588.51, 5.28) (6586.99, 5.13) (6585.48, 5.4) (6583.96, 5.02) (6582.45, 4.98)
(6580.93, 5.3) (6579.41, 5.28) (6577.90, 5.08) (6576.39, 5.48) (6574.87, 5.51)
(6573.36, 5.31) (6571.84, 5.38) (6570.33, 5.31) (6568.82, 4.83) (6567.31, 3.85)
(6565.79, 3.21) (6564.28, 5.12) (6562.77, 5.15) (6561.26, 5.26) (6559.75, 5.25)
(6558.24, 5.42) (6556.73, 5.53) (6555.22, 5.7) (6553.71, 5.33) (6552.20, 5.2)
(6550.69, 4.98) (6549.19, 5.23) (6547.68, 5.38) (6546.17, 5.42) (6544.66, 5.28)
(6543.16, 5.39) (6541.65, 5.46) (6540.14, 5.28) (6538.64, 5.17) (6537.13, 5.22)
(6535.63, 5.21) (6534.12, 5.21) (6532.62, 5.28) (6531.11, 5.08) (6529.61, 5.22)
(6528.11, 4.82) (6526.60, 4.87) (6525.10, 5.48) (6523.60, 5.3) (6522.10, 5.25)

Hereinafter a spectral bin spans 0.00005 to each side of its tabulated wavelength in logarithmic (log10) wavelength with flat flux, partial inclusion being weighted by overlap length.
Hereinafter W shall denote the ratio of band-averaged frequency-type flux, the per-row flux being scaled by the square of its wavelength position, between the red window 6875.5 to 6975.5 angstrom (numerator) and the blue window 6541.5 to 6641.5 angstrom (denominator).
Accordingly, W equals 1.1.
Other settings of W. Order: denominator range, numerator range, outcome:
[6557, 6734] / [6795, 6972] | 1.05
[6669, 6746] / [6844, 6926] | 1.04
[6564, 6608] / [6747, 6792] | 1.03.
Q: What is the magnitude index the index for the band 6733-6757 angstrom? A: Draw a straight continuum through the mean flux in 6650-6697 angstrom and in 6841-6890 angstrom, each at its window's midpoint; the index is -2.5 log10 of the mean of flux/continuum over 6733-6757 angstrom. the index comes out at 0.00 mag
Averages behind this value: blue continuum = 5.19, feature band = 5.11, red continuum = 5.02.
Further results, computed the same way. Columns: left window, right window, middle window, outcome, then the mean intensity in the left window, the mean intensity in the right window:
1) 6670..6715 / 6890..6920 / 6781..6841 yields 0.023 mag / 5.12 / 5.1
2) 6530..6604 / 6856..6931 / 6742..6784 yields 0.008 mag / 5.2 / 5.03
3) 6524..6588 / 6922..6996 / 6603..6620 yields -0.012 mag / 5.17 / 4.92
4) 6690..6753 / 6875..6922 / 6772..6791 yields 0.011 mag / 5.11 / 5.07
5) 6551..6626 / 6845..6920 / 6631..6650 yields 0.022 mag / 5.18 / 5.04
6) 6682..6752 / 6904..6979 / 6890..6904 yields 0.007 mag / 5.11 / 5.03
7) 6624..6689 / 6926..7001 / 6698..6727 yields 0.007 mag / 5.17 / 4.91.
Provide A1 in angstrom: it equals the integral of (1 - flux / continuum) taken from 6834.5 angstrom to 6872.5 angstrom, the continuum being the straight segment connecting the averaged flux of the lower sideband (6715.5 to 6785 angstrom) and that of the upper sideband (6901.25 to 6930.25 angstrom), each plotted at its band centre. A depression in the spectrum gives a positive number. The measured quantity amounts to 0.7 angstrom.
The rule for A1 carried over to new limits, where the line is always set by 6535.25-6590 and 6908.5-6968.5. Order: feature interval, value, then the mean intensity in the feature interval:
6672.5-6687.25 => -0.1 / 5.17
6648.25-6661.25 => -0.3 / 5.26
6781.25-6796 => 0.5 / 4.92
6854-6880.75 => 0.7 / 4.93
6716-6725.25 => 0.2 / 5.02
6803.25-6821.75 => 0.4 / 4.97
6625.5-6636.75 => 0.5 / 4.94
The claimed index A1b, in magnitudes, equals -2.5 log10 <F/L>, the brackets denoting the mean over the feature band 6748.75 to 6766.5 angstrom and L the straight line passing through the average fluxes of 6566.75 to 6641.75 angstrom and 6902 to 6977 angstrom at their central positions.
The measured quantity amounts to 0.01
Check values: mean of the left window 5.17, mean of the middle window 5.04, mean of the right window 5.04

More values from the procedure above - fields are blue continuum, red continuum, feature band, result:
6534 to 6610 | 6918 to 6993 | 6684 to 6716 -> 0.00 mag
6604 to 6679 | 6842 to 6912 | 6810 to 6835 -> 0.01 mag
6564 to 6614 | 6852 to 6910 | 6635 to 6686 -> -0.01 mag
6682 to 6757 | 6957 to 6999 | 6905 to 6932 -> -0.04 mag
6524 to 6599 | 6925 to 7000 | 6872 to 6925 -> -0.02 mag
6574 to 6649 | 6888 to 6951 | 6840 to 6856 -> -0.01 mag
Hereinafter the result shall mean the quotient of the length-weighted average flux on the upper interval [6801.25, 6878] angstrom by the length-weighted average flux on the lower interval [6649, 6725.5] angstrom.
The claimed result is 1.0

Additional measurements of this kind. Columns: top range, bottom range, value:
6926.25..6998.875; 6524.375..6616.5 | 0.94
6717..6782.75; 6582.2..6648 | 0.98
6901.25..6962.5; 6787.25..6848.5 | 1.01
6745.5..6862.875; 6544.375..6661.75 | 0.97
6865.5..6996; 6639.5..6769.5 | 0.97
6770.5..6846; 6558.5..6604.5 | 0.98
